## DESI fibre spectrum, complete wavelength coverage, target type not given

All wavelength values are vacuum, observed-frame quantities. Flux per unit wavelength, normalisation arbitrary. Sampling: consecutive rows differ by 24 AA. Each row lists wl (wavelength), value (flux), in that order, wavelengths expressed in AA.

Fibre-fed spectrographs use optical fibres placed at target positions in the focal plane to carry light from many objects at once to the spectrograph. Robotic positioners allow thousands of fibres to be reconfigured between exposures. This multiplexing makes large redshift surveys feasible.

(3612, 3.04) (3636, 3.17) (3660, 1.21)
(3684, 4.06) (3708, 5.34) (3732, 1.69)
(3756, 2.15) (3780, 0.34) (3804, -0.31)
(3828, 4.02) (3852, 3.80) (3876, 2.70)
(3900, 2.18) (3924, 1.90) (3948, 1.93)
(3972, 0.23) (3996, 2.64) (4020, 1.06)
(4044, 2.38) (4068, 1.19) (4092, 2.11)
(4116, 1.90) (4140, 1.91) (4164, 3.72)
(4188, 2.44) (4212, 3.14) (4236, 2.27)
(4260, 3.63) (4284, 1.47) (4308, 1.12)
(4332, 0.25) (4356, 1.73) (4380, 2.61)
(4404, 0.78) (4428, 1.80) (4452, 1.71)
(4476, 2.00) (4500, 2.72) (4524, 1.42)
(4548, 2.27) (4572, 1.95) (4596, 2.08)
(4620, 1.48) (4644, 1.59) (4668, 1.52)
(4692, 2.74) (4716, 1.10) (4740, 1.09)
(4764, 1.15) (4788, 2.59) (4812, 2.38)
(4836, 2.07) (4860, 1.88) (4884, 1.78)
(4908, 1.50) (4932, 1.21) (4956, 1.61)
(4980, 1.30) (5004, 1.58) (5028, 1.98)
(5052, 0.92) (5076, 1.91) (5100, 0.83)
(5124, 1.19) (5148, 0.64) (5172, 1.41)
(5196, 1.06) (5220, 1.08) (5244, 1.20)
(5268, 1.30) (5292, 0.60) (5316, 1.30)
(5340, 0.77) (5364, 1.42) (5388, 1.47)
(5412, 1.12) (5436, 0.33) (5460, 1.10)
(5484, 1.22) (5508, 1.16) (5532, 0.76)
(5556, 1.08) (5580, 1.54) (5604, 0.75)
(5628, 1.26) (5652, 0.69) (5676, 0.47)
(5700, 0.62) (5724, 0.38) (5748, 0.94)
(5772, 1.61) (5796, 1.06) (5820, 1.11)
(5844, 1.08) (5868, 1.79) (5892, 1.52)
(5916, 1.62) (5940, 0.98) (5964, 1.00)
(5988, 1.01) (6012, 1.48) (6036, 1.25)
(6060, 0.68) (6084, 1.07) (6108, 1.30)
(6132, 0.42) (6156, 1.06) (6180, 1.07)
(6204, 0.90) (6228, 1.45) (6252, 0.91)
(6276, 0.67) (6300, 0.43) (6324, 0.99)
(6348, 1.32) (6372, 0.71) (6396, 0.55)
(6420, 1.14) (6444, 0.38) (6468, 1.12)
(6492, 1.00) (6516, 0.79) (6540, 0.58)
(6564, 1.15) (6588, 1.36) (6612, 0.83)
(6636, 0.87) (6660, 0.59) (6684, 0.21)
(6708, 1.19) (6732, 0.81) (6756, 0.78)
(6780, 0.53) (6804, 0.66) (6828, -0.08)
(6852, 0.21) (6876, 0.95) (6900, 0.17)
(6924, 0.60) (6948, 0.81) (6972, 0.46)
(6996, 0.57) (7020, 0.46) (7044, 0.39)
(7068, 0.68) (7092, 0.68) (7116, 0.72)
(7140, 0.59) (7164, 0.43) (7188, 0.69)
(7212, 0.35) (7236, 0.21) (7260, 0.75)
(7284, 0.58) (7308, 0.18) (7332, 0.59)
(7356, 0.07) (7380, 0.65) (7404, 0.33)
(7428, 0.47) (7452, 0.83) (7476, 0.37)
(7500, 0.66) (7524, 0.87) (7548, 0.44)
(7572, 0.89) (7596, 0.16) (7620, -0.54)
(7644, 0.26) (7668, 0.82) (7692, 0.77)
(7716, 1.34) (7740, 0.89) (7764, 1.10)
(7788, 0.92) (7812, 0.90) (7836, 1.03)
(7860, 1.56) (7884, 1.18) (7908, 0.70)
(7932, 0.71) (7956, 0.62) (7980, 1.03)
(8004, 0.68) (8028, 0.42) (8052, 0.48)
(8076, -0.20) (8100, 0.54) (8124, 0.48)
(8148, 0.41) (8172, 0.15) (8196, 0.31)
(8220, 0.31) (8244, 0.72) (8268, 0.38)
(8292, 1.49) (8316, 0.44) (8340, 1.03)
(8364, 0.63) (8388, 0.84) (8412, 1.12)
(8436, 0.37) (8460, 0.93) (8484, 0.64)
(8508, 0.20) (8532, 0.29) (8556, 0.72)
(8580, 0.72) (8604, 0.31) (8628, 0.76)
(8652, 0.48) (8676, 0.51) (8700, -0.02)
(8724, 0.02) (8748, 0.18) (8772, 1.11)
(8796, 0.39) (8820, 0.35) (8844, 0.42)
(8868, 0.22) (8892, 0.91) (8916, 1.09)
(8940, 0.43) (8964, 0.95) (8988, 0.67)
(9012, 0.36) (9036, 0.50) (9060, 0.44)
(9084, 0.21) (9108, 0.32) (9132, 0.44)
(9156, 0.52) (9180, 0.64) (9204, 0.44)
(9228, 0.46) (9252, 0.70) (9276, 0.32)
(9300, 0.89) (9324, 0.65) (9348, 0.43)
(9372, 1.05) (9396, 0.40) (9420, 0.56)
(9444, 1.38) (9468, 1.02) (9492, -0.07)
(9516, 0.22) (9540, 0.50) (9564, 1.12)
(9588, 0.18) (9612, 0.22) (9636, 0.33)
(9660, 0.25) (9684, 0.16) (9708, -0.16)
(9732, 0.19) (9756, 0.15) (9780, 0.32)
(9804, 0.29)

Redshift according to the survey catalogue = 0.613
